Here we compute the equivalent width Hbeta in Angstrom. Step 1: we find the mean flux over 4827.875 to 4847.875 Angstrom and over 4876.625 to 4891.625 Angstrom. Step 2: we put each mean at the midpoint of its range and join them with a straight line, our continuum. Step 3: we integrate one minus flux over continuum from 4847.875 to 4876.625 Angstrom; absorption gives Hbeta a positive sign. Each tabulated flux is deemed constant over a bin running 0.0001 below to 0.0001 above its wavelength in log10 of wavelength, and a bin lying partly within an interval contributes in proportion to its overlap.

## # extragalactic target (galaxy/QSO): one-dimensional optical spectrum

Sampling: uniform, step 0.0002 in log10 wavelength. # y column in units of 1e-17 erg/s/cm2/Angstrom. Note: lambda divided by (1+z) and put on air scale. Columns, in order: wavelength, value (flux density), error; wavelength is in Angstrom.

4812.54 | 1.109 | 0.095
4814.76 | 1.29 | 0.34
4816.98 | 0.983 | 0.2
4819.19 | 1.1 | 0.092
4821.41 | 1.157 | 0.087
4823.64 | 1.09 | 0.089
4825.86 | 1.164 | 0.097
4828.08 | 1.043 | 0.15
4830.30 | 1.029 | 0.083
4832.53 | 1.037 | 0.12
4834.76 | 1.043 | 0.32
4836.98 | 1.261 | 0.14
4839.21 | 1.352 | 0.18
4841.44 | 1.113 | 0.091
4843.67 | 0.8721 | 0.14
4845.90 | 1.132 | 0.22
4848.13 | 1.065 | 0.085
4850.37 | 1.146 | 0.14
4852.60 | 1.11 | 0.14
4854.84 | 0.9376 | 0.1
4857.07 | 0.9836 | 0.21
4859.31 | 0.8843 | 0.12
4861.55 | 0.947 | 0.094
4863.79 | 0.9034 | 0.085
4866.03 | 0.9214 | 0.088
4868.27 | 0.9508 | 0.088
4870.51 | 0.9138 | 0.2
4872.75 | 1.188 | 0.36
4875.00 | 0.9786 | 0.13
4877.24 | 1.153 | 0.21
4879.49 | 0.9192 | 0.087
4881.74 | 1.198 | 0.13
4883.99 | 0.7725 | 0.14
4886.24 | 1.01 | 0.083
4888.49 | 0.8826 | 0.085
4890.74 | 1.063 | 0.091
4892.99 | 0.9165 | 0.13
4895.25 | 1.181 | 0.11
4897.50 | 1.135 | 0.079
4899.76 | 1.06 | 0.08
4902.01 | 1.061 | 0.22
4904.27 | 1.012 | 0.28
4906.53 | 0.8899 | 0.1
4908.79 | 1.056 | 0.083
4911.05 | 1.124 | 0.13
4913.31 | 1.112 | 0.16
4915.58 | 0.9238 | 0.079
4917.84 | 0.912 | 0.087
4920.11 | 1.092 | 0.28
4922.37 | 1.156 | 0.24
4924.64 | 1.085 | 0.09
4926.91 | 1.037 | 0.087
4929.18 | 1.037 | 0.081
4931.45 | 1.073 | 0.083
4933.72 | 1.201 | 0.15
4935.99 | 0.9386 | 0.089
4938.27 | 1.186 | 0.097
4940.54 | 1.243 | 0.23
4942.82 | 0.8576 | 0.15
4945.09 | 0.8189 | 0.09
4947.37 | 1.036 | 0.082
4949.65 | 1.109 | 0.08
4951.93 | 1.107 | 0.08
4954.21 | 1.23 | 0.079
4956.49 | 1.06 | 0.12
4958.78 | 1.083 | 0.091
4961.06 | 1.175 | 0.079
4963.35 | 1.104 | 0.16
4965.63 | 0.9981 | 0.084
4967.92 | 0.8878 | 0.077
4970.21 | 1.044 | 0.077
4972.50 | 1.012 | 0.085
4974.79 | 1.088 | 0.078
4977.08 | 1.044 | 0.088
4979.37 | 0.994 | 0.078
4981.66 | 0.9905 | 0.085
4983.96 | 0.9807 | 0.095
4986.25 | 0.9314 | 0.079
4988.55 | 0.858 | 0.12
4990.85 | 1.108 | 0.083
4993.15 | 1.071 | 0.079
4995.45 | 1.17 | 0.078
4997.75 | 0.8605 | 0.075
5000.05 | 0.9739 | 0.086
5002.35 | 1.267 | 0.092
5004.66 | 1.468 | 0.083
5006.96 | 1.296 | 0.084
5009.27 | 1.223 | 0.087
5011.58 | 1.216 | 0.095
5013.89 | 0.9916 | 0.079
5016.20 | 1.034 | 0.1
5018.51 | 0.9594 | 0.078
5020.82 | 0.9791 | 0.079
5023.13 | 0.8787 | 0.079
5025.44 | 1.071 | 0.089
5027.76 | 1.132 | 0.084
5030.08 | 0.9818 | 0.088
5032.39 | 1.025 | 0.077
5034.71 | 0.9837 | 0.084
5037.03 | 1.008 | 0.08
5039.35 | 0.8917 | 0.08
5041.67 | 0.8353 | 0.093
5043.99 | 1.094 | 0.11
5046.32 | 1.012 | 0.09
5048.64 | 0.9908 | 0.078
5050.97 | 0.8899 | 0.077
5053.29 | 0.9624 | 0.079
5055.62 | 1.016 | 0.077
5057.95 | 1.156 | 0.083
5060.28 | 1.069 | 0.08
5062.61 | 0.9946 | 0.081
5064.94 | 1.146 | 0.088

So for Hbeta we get 1.3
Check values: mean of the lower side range 1.1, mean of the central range 0.995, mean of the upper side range 0.993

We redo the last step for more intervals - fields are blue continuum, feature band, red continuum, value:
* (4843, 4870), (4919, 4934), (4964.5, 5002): -1.40 Angstrom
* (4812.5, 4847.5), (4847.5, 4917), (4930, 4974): 4.92 Angstrom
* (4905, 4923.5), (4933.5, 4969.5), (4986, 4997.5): -1.17 Angstrom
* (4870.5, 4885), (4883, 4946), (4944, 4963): 1.26 Angstrom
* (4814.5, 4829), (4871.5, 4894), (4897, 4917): 1.06 Angstrom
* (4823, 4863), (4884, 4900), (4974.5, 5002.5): 0.50 Angstrom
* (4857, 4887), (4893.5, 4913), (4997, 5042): -1.28 Angstrom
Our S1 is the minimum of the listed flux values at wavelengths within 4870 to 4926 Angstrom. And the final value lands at 0.7725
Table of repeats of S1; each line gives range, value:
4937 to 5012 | 0.8189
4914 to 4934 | 0.912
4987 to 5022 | 0.858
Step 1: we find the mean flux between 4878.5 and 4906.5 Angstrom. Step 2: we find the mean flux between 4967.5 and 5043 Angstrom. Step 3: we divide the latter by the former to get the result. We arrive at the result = 1.0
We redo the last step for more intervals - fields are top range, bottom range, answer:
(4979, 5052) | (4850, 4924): 1.02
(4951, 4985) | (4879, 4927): 1.02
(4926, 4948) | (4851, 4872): 1.09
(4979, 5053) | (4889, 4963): 0.98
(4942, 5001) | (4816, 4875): 0.98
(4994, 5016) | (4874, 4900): 1.13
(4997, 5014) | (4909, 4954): 1.11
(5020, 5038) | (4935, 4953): 0.97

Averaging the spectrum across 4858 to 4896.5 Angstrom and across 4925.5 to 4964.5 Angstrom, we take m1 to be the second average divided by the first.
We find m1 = 1.09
